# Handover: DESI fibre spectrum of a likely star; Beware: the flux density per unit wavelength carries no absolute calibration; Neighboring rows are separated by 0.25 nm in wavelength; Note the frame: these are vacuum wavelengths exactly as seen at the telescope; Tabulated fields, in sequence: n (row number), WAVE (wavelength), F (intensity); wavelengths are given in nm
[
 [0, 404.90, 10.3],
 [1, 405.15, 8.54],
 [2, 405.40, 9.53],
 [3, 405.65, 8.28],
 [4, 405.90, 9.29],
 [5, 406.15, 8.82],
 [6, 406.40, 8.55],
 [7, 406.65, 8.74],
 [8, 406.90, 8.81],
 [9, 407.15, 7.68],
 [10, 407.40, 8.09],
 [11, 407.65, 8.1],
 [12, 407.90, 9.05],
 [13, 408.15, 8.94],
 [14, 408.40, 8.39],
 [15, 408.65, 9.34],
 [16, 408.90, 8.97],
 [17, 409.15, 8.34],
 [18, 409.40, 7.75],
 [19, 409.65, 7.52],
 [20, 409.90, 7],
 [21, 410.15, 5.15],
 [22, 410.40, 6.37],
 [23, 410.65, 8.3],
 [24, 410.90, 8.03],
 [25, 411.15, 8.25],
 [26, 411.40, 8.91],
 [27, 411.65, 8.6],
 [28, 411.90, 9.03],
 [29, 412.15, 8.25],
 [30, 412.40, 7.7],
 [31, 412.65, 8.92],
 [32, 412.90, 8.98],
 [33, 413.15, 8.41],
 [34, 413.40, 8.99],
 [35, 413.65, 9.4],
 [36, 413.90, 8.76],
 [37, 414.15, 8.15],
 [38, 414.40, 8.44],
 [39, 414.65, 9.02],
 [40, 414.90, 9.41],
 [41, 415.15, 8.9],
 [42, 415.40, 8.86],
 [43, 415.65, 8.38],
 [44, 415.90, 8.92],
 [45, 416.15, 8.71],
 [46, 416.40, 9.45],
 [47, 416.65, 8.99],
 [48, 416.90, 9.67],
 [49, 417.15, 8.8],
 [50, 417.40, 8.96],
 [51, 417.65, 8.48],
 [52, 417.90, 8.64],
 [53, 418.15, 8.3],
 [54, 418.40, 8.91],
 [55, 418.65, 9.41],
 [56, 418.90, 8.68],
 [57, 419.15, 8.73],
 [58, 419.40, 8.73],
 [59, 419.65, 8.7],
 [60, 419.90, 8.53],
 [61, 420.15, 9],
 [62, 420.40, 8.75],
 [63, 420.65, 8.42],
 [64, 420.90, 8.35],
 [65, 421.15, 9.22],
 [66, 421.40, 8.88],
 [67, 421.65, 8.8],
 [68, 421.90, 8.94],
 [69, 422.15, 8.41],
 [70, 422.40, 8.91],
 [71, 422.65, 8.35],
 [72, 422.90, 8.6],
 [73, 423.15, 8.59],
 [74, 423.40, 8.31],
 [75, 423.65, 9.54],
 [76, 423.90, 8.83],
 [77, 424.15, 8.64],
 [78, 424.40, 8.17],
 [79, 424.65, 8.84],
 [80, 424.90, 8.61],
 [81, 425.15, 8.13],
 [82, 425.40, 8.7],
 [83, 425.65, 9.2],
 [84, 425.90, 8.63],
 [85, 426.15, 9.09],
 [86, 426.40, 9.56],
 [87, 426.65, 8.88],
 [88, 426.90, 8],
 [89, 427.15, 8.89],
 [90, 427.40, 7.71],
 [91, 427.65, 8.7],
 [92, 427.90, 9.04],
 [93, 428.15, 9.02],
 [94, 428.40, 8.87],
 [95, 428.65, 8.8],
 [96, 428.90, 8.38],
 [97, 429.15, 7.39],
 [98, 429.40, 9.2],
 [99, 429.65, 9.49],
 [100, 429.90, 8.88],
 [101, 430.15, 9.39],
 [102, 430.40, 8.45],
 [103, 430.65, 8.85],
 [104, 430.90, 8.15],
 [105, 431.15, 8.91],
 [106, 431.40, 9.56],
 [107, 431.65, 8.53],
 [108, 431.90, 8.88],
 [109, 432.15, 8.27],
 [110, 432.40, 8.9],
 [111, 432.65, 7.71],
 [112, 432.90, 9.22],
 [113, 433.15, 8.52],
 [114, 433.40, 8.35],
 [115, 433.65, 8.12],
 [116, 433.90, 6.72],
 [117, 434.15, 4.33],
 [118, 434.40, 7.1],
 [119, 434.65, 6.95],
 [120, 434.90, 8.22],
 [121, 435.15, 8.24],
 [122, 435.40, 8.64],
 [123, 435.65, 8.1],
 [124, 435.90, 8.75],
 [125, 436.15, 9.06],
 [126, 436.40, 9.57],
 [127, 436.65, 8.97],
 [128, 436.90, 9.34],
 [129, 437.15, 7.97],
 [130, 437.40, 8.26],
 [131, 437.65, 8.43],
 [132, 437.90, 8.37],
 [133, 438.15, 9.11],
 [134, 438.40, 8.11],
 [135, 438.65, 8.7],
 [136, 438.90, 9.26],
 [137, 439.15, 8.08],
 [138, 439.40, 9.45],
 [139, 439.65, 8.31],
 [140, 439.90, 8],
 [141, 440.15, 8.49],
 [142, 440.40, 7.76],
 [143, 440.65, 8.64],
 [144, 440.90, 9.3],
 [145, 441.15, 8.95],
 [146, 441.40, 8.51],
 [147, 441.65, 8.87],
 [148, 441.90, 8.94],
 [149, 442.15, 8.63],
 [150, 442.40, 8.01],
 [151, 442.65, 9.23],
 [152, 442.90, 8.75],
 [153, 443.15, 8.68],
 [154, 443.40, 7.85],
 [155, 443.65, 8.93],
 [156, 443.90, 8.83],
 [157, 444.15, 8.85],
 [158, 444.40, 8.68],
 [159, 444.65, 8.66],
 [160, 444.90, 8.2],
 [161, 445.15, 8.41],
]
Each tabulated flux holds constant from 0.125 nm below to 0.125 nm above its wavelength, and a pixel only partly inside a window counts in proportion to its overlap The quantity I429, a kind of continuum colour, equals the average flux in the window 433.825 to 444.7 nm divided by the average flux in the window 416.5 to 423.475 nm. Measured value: 1.0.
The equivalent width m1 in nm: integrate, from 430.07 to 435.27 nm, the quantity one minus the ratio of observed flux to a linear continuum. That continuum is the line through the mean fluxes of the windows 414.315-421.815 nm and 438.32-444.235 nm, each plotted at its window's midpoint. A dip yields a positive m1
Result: 0.33 nm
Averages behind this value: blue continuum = 8.84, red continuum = 8.63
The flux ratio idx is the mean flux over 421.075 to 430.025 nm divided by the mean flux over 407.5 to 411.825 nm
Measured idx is 1.1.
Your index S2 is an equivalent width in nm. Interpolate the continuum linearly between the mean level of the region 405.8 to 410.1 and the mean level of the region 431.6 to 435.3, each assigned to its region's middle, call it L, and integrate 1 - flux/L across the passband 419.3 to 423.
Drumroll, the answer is -0.27 nm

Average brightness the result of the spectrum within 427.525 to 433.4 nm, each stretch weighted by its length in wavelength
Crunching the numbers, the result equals 8.74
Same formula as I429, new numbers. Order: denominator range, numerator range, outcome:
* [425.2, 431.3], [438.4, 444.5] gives 0.99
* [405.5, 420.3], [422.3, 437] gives 1.00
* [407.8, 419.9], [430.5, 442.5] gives 0.98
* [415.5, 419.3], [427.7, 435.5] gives 0.94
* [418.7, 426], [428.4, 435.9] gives 0.95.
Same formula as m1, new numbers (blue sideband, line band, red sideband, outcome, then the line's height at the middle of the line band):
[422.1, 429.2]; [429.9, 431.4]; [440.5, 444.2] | -0.025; 8.68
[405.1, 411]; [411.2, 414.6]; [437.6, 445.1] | -0.152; 8.29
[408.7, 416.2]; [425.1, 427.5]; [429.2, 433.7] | -0.022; 8.63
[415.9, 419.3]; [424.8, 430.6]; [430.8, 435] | -0.293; 8.32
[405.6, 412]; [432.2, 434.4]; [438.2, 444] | 0.210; 8.53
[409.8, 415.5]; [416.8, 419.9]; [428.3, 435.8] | -0.180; 8.33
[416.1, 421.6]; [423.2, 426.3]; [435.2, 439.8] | 0.020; 8.79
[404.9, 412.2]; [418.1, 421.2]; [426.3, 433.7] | -0.084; 8.52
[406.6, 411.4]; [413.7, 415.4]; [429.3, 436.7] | -0.142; 8.13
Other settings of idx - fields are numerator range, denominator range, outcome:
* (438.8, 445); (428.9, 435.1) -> 1.05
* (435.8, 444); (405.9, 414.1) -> 1.04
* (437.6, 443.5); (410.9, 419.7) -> 0.98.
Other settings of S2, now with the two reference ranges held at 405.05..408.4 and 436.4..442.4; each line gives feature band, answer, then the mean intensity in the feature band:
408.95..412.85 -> 0.33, 7.92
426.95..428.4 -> 0.00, 8.65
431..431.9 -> -0.03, 8.96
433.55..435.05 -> 0.30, 6.91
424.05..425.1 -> 0.01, 8.53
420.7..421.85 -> -0.02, 8.8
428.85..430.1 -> -0.01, 8.73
